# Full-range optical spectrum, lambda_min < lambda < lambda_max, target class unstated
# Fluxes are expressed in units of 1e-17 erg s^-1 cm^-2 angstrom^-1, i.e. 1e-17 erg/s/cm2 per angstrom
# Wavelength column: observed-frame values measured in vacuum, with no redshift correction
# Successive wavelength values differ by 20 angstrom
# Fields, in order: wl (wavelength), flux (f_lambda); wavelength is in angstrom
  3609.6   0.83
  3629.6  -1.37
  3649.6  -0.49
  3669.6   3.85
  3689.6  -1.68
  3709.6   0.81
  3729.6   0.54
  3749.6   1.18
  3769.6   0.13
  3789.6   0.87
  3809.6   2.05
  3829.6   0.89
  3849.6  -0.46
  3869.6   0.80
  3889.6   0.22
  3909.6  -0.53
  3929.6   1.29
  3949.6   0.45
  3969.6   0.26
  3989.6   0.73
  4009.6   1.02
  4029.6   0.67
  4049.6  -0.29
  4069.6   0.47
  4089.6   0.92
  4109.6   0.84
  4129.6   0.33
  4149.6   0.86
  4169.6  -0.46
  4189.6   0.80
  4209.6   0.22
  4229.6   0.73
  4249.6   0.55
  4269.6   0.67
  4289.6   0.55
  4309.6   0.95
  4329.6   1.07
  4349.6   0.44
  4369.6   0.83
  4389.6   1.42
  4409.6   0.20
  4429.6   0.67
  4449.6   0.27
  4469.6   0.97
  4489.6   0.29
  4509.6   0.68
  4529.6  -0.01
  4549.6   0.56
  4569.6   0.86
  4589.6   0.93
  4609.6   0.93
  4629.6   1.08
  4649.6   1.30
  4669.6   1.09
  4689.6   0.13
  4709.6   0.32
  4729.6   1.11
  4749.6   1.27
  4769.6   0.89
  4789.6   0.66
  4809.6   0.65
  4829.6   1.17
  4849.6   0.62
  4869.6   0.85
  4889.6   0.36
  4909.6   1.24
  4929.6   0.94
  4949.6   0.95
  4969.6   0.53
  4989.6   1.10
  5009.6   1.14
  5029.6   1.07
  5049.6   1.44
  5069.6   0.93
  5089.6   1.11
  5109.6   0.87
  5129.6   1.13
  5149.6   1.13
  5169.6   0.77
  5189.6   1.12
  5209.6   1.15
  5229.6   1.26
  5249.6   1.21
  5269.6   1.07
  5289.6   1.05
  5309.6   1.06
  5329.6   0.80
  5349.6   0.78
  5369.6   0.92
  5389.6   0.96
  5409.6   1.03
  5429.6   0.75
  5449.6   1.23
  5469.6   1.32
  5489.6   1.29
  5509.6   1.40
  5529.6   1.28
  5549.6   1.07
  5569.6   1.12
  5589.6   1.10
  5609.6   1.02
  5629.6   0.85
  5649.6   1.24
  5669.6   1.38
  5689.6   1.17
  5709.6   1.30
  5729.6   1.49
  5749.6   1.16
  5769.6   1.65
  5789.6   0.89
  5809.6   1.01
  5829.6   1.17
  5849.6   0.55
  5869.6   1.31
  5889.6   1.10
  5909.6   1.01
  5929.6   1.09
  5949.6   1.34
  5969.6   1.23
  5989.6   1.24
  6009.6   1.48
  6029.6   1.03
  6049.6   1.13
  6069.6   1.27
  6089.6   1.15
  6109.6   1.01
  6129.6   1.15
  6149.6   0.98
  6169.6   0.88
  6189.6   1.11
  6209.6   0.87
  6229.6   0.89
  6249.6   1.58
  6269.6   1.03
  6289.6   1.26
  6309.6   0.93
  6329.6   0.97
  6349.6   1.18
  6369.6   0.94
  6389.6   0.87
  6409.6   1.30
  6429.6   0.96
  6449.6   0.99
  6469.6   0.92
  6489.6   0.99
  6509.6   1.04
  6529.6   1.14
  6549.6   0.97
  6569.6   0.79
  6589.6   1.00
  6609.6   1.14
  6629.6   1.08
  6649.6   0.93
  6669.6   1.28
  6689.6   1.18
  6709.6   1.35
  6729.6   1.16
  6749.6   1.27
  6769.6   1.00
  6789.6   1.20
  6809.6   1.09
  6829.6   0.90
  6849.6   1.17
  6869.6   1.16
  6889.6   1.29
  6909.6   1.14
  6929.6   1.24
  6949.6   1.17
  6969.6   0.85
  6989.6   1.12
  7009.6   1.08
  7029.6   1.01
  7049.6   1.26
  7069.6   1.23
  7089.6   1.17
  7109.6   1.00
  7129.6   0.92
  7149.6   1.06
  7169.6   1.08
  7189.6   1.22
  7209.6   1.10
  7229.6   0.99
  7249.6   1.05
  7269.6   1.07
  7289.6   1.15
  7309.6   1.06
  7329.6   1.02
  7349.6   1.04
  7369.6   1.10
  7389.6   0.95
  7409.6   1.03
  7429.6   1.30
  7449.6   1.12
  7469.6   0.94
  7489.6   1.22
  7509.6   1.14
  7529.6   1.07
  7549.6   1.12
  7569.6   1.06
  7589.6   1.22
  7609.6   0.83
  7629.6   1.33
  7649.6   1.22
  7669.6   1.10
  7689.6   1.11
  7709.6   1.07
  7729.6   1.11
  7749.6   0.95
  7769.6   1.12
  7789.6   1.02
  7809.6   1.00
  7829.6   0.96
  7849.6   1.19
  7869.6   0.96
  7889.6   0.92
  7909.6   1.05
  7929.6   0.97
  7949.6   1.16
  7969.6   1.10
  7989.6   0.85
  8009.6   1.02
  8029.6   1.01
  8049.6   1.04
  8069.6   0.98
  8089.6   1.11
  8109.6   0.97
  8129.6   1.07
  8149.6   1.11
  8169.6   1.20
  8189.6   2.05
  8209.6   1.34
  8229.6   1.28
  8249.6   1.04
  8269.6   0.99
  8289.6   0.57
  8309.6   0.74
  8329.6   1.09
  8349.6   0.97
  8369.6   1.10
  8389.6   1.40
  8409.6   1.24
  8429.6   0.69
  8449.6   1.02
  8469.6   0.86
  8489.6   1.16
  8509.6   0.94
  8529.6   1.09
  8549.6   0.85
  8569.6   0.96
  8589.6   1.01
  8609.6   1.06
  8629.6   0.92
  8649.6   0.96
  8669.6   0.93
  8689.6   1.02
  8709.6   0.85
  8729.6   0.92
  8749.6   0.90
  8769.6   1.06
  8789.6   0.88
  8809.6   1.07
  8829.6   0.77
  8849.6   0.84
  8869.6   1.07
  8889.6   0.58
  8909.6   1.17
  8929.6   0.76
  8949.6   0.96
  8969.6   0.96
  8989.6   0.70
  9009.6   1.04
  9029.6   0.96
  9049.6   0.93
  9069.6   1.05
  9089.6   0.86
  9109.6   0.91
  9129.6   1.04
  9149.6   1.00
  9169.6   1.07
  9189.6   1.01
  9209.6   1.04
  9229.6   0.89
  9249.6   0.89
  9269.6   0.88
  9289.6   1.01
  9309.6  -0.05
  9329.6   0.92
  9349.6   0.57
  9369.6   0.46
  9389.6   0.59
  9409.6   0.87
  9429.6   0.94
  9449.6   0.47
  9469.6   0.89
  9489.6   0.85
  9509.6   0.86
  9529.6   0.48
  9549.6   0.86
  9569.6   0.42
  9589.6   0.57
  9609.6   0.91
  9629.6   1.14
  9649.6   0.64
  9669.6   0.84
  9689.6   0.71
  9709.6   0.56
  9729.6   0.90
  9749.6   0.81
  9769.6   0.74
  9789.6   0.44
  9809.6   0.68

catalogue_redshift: 0.25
